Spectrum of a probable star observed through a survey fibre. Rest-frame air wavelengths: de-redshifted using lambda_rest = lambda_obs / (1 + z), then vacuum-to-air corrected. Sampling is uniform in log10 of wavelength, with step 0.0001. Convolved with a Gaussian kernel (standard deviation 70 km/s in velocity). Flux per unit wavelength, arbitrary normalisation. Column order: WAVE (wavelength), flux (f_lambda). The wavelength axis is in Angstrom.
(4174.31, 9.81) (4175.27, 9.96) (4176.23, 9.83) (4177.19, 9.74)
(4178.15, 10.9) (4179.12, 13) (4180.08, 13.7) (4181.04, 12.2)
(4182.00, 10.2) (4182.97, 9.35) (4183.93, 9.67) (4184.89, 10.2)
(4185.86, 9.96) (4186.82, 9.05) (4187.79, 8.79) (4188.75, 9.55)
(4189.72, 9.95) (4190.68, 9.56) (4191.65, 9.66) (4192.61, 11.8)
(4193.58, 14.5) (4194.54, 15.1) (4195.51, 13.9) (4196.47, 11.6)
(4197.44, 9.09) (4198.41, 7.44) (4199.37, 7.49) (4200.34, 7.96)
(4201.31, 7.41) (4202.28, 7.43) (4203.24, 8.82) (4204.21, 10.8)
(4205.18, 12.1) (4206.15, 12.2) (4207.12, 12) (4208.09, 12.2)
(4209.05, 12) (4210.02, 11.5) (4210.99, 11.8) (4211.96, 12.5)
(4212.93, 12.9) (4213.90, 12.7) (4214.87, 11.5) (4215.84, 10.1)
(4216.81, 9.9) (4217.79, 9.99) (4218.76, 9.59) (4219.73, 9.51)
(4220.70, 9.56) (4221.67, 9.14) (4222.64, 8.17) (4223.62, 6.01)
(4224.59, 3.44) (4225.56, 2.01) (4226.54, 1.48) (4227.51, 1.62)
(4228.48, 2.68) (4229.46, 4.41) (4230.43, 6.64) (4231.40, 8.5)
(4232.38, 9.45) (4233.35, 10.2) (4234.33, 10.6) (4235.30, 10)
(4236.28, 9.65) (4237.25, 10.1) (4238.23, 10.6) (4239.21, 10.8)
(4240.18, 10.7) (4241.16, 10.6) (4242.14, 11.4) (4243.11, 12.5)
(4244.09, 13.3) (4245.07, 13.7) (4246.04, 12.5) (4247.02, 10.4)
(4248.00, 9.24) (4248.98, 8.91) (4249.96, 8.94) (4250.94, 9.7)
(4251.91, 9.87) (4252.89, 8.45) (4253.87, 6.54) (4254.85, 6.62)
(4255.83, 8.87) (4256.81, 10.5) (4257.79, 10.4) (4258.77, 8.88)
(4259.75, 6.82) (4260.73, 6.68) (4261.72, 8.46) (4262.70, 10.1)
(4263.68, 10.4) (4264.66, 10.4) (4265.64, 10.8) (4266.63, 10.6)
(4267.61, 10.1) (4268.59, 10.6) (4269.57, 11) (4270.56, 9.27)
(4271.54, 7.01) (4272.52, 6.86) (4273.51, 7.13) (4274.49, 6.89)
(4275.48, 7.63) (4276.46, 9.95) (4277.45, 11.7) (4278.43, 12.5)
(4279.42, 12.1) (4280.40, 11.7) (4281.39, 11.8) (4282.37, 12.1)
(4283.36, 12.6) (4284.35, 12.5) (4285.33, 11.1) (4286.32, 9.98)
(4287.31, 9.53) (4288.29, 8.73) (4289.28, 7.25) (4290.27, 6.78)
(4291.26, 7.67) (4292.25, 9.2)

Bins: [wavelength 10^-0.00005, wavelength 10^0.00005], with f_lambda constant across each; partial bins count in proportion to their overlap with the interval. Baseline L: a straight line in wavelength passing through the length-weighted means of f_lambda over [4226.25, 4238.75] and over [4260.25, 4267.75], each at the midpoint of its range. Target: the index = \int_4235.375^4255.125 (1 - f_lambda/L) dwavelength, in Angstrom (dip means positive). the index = -4.6 Angstrom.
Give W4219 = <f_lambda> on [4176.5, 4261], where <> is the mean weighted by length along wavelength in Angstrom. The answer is 9.68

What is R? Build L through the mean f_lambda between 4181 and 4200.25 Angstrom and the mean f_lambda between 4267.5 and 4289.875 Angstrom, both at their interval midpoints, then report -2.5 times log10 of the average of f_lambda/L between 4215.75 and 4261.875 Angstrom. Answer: 0.17 mag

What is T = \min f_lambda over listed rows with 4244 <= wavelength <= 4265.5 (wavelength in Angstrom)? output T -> 6.54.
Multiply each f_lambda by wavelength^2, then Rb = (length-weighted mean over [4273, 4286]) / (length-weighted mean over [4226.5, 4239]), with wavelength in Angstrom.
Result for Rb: 1.43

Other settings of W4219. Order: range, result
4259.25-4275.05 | 8.94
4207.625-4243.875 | 9.12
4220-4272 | 8.86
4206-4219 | 11.5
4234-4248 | 11.1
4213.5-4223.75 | 9.75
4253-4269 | 9.15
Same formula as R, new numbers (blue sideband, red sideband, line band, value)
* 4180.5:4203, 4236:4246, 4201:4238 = 0.199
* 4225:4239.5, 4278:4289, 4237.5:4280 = -0.075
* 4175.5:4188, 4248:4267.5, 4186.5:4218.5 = -0.061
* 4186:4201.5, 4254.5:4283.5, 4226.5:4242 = 0.197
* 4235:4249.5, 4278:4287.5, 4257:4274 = 0.232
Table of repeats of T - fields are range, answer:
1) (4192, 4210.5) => 7.41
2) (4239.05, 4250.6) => 8.91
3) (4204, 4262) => 1.48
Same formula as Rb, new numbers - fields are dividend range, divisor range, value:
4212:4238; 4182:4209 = 0.80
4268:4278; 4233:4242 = 0.86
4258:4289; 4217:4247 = 1.16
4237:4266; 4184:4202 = 1.01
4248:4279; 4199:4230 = 1.07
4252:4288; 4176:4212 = 0.94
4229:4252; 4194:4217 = 0.95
